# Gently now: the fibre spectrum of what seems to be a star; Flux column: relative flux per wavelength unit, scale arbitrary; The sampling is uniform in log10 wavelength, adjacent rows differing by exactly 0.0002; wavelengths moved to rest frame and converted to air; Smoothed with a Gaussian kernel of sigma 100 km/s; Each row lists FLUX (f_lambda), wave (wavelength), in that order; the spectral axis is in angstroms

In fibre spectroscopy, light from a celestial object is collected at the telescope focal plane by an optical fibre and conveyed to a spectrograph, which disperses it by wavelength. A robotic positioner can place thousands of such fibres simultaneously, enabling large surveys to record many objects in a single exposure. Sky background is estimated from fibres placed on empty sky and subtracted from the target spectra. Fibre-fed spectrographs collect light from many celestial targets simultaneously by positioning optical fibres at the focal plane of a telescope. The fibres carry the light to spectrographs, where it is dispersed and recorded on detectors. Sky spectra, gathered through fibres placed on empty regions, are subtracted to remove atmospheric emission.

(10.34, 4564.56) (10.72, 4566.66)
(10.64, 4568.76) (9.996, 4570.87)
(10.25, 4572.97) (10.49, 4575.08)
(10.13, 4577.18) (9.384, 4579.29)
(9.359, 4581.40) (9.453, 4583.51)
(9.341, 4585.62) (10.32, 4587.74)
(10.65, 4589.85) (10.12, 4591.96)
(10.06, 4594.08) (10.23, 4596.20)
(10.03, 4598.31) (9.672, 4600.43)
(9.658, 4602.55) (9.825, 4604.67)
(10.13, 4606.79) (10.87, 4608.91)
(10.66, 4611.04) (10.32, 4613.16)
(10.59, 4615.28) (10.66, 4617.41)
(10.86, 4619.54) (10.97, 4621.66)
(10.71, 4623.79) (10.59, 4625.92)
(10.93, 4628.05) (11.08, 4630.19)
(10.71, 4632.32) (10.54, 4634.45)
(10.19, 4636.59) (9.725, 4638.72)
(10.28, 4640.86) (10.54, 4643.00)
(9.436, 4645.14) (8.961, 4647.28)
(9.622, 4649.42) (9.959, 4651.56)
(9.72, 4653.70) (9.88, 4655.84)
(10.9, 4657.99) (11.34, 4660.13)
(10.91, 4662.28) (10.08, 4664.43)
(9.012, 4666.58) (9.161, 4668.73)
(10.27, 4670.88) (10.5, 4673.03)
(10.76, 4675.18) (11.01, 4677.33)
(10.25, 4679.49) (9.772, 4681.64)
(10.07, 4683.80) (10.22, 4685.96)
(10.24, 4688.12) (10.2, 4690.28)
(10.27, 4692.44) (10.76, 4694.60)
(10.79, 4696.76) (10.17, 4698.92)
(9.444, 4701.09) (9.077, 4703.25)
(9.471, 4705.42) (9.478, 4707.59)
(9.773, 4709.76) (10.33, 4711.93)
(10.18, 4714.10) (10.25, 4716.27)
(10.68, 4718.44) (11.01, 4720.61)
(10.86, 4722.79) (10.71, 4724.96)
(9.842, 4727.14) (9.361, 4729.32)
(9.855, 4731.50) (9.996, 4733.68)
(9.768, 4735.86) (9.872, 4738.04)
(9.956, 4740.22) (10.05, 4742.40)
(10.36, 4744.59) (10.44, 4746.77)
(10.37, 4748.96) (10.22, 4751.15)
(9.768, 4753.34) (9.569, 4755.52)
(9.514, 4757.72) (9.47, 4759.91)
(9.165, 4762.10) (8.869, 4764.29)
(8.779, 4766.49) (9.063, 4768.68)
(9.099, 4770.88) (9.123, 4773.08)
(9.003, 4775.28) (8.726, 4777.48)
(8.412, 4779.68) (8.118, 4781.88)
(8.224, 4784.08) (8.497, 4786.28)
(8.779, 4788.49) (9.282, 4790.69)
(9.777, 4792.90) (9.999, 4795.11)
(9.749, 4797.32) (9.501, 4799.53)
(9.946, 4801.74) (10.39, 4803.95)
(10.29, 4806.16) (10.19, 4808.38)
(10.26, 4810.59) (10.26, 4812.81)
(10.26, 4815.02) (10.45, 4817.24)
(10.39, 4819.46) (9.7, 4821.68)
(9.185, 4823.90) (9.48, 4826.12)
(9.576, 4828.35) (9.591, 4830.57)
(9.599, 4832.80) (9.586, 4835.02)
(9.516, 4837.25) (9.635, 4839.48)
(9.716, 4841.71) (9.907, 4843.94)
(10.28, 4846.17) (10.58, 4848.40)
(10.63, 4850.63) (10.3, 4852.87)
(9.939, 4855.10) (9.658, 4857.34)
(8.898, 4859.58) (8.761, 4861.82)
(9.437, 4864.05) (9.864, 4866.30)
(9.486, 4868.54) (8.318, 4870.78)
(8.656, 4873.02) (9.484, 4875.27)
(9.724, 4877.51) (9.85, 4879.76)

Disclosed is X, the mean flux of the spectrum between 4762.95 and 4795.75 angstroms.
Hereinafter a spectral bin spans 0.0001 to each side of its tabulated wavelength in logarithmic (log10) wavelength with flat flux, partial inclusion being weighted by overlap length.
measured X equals 8.9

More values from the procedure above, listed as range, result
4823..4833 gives 9.48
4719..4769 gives 9.88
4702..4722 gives 10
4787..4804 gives 9.61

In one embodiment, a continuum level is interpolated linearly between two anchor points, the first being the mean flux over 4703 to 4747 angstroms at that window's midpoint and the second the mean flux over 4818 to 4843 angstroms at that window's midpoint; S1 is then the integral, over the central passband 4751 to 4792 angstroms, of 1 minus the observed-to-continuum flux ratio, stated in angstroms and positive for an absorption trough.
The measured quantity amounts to 3.63 angstroms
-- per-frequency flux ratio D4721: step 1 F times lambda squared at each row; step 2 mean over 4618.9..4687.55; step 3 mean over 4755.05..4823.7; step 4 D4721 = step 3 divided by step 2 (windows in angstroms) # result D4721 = 0.97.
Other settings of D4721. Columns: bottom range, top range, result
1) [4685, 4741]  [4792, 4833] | 1.03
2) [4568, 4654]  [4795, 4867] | 1.06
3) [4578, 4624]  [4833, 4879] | 1.05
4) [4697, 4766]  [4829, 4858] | 1.05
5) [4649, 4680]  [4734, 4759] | 1.01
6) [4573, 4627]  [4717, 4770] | 1.03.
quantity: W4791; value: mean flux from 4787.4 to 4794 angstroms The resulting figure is 9.28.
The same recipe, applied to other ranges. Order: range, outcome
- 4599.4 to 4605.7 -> 9.72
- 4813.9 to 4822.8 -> 10.2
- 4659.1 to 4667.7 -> 10.3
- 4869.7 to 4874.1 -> 8.49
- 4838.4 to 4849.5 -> 10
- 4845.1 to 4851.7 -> 10.5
